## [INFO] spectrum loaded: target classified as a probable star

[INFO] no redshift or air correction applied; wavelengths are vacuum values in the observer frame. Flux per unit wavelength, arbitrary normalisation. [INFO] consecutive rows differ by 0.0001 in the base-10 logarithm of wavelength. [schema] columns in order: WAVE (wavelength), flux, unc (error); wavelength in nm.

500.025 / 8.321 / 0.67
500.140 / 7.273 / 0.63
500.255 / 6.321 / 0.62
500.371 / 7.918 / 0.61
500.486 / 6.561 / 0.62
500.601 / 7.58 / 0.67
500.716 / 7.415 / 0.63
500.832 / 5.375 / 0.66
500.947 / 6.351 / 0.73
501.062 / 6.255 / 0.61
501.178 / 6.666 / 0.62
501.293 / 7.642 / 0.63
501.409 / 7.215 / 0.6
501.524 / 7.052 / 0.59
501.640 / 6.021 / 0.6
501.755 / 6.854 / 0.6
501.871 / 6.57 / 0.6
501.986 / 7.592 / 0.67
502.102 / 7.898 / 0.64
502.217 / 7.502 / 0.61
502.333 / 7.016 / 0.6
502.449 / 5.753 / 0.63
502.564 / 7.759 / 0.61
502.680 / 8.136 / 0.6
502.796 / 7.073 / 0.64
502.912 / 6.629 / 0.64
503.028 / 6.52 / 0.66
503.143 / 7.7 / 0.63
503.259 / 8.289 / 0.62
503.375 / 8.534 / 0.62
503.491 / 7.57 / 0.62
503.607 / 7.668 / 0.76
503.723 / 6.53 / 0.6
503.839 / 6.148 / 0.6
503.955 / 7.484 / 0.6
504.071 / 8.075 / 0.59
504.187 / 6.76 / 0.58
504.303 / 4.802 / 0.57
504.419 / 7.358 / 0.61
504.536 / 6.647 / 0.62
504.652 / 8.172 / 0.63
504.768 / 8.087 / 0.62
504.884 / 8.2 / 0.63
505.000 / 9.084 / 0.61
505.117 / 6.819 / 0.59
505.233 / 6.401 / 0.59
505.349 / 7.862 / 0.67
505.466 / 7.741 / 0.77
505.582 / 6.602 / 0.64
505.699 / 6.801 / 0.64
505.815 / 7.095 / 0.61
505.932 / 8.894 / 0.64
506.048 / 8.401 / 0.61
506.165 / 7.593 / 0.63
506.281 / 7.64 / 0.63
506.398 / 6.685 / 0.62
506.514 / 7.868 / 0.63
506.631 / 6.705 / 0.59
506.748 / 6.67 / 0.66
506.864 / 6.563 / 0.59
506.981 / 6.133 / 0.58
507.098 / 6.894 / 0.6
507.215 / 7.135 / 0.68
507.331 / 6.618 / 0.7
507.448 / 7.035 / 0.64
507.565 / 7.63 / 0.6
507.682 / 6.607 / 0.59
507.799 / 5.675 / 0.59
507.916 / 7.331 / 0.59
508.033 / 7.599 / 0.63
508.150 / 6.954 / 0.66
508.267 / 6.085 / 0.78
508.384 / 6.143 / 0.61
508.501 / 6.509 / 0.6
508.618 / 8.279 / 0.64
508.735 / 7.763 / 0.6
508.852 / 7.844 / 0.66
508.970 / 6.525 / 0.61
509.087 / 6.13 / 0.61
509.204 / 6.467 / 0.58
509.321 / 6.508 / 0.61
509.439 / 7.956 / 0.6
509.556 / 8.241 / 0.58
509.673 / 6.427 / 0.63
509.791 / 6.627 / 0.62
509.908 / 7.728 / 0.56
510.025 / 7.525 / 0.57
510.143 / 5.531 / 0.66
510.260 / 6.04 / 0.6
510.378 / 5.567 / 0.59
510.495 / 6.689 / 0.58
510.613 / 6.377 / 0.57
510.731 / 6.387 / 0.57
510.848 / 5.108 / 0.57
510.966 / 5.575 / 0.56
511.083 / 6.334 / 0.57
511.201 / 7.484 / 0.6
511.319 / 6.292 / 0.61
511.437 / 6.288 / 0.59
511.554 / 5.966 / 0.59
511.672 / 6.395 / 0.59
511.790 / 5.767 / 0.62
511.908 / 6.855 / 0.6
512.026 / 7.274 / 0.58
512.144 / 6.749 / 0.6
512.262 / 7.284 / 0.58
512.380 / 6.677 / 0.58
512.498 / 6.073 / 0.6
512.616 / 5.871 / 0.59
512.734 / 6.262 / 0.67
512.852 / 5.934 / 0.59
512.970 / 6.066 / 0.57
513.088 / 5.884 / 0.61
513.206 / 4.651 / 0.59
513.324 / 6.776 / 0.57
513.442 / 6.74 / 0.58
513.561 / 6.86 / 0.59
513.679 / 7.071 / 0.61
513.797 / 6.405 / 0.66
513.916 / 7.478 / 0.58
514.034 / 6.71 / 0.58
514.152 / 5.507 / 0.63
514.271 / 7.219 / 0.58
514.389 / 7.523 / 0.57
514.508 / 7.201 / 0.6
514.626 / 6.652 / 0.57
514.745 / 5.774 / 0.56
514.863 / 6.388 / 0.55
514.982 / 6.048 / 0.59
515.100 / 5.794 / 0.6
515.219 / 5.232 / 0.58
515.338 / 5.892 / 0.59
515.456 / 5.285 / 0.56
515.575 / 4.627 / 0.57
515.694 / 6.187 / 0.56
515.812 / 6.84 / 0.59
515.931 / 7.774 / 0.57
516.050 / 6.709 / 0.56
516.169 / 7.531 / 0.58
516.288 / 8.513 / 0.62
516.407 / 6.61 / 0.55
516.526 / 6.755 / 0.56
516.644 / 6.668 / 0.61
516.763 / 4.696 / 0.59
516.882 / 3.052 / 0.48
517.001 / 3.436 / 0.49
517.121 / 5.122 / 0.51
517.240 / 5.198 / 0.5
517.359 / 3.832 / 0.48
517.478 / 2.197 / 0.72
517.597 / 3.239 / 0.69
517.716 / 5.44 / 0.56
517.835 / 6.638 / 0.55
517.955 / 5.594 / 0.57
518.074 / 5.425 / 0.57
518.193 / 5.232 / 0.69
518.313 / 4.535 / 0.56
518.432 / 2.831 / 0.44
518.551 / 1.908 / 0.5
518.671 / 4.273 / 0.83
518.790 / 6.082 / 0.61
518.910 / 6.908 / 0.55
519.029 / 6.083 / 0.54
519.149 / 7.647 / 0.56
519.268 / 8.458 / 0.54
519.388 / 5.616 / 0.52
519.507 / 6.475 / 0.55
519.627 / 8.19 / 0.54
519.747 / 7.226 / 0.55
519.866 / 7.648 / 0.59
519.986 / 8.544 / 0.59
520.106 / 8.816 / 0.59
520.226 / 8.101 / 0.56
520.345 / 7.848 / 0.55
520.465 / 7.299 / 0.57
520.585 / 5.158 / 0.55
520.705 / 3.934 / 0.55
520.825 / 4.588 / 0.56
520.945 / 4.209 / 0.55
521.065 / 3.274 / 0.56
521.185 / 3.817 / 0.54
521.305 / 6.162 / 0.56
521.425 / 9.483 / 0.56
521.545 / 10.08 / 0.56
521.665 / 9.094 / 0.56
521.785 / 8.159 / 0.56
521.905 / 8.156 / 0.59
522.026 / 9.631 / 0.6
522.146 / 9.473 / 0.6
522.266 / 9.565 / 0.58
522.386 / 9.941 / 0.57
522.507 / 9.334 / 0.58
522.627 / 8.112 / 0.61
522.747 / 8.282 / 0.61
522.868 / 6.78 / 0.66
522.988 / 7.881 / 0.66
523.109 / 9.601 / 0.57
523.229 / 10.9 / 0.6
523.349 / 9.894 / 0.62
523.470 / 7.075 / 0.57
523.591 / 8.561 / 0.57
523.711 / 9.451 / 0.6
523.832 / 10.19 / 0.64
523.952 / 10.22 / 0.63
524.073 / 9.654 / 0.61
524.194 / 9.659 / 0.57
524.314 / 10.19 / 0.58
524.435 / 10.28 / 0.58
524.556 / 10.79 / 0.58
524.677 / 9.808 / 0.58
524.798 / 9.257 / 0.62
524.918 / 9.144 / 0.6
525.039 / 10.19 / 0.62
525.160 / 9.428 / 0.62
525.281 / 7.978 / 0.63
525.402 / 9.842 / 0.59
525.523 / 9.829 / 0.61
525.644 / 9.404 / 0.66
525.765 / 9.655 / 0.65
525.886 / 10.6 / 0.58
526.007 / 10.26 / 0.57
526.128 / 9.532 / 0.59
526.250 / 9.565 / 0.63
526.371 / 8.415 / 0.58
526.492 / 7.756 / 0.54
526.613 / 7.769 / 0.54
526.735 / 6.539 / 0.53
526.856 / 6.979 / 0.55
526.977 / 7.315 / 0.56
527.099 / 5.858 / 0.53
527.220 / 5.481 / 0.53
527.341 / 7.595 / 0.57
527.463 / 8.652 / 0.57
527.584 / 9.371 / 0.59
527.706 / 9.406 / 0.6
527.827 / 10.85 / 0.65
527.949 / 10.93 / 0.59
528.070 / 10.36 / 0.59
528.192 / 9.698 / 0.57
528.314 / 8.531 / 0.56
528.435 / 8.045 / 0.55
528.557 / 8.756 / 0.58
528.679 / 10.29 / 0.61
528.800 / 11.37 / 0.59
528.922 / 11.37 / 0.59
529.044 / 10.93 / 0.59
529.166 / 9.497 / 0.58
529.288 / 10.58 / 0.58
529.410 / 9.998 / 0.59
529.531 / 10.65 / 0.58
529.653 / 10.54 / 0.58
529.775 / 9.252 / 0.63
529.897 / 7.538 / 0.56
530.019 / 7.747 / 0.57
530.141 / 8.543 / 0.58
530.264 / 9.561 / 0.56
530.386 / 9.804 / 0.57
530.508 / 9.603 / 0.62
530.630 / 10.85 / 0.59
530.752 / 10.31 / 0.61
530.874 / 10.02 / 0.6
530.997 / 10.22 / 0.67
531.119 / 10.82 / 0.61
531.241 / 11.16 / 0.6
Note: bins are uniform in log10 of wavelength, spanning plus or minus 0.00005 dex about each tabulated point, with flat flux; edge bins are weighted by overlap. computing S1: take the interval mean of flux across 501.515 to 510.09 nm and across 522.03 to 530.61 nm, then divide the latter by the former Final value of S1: 1.29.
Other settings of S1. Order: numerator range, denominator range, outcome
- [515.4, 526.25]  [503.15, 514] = 1.08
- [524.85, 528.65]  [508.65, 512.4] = 1.33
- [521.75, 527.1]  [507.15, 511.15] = 1.35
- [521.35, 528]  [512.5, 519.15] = 1.56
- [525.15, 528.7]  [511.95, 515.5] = 1.38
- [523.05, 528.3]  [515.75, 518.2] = 1.65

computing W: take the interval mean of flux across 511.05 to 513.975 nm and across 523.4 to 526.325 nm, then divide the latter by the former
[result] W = 1.5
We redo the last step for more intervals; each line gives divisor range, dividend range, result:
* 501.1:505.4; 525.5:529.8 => 1.27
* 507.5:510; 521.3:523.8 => 1.27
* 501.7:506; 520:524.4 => 1.11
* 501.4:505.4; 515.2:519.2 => 0.75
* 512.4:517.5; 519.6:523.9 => 1.31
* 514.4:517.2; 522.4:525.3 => 1.54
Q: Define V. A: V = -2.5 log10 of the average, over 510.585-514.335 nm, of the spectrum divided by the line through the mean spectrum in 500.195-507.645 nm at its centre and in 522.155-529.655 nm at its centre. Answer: 0.24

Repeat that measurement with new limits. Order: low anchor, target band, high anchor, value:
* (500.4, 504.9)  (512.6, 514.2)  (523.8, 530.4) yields 0.27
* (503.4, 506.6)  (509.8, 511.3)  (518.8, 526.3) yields 0.21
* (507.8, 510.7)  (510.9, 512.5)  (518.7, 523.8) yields 0.08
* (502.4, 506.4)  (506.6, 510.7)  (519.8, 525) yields 0.12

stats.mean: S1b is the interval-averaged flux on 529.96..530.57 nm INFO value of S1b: 9.05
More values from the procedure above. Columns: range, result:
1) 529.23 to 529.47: 10.3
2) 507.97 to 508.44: 6.7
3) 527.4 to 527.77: 9.15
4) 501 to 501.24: 6.49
